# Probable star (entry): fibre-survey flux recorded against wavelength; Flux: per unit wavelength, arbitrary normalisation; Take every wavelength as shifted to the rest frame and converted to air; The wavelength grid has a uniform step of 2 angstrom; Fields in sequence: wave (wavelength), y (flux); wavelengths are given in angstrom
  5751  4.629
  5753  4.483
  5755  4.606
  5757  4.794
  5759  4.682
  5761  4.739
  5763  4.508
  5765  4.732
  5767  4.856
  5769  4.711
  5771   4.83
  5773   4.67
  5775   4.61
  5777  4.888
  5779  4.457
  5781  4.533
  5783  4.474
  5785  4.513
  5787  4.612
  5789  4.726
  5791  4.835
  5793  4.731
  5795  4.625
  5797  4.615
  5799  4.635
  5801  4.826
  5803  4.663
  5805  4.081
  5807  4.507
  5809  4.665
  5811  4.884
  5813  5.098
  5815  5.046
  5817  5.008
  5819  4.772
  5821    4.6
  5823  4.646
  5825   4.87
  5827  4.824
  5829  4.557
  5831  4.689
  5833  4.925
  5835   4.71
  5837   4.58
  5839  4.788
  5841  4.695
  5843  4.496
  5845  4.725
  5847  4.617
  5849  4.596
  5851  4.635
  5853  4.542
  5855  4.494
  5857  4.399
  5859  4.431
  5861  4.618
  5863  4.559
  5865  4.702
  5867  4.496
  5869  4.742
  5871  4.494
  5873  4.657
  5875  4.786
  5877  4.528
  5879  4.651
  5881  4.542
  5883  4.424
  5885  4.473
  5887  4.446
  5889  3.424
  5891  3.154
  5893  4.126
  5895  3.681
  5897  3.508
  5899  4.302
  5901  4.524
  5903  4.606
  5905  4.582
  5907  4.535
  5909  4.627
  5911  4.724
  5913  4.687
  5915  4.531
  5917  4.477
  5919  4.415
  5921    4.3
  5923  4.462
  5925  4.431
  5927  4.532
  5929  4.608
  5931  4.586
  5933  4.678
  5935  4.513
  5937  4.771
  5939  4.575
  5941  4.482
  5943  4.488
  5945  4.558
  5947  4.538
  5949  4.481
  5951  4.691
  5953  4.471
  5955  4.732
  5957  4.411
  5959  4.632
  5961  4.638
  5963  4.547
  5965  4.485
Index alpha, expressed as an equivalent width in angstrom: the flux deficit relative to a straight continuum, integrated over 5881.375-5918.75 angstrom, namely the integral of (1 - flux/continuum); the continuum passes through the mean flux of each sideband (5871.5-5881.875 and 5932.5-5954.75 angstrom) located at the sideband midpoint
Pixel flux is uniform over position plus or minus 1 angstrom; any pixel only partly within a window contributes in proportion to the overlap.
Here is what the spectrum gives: 2.7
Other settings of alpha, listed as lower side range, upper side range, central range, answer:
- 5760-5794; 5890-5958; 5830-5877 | -0.8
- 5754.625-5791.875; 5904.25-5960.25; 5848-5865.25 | 0.2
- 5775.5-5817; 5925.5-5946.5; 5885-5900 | 2.5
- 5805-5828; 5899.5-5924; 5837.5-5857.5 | 0.4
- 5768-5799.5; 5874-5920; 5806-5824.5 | -1.0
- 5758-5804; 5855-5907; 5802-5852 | -2.0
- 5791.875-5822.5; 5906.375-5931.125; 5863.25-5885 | 0.0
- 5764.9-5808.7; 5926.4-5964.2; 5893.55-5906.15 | 1.1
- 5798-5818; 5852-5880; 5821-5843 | -0.2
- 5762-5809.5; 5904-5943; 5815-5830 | -0.5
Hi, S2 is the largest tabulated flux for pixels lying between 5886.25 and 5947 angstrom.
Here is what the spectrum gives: 4.771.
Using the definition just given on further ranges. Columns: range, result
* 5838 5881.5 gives 4.788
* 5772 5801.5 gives 4.888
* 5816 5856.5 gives 5.008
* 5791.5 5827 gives 5.098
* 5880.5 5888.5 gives 4.542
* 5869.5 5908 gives 4.786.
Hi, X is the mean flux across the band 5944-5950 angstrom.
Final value 4.53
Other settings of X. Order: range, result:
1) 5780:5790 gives 4.57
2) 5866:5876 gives 4.63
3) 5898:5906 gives 4.5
